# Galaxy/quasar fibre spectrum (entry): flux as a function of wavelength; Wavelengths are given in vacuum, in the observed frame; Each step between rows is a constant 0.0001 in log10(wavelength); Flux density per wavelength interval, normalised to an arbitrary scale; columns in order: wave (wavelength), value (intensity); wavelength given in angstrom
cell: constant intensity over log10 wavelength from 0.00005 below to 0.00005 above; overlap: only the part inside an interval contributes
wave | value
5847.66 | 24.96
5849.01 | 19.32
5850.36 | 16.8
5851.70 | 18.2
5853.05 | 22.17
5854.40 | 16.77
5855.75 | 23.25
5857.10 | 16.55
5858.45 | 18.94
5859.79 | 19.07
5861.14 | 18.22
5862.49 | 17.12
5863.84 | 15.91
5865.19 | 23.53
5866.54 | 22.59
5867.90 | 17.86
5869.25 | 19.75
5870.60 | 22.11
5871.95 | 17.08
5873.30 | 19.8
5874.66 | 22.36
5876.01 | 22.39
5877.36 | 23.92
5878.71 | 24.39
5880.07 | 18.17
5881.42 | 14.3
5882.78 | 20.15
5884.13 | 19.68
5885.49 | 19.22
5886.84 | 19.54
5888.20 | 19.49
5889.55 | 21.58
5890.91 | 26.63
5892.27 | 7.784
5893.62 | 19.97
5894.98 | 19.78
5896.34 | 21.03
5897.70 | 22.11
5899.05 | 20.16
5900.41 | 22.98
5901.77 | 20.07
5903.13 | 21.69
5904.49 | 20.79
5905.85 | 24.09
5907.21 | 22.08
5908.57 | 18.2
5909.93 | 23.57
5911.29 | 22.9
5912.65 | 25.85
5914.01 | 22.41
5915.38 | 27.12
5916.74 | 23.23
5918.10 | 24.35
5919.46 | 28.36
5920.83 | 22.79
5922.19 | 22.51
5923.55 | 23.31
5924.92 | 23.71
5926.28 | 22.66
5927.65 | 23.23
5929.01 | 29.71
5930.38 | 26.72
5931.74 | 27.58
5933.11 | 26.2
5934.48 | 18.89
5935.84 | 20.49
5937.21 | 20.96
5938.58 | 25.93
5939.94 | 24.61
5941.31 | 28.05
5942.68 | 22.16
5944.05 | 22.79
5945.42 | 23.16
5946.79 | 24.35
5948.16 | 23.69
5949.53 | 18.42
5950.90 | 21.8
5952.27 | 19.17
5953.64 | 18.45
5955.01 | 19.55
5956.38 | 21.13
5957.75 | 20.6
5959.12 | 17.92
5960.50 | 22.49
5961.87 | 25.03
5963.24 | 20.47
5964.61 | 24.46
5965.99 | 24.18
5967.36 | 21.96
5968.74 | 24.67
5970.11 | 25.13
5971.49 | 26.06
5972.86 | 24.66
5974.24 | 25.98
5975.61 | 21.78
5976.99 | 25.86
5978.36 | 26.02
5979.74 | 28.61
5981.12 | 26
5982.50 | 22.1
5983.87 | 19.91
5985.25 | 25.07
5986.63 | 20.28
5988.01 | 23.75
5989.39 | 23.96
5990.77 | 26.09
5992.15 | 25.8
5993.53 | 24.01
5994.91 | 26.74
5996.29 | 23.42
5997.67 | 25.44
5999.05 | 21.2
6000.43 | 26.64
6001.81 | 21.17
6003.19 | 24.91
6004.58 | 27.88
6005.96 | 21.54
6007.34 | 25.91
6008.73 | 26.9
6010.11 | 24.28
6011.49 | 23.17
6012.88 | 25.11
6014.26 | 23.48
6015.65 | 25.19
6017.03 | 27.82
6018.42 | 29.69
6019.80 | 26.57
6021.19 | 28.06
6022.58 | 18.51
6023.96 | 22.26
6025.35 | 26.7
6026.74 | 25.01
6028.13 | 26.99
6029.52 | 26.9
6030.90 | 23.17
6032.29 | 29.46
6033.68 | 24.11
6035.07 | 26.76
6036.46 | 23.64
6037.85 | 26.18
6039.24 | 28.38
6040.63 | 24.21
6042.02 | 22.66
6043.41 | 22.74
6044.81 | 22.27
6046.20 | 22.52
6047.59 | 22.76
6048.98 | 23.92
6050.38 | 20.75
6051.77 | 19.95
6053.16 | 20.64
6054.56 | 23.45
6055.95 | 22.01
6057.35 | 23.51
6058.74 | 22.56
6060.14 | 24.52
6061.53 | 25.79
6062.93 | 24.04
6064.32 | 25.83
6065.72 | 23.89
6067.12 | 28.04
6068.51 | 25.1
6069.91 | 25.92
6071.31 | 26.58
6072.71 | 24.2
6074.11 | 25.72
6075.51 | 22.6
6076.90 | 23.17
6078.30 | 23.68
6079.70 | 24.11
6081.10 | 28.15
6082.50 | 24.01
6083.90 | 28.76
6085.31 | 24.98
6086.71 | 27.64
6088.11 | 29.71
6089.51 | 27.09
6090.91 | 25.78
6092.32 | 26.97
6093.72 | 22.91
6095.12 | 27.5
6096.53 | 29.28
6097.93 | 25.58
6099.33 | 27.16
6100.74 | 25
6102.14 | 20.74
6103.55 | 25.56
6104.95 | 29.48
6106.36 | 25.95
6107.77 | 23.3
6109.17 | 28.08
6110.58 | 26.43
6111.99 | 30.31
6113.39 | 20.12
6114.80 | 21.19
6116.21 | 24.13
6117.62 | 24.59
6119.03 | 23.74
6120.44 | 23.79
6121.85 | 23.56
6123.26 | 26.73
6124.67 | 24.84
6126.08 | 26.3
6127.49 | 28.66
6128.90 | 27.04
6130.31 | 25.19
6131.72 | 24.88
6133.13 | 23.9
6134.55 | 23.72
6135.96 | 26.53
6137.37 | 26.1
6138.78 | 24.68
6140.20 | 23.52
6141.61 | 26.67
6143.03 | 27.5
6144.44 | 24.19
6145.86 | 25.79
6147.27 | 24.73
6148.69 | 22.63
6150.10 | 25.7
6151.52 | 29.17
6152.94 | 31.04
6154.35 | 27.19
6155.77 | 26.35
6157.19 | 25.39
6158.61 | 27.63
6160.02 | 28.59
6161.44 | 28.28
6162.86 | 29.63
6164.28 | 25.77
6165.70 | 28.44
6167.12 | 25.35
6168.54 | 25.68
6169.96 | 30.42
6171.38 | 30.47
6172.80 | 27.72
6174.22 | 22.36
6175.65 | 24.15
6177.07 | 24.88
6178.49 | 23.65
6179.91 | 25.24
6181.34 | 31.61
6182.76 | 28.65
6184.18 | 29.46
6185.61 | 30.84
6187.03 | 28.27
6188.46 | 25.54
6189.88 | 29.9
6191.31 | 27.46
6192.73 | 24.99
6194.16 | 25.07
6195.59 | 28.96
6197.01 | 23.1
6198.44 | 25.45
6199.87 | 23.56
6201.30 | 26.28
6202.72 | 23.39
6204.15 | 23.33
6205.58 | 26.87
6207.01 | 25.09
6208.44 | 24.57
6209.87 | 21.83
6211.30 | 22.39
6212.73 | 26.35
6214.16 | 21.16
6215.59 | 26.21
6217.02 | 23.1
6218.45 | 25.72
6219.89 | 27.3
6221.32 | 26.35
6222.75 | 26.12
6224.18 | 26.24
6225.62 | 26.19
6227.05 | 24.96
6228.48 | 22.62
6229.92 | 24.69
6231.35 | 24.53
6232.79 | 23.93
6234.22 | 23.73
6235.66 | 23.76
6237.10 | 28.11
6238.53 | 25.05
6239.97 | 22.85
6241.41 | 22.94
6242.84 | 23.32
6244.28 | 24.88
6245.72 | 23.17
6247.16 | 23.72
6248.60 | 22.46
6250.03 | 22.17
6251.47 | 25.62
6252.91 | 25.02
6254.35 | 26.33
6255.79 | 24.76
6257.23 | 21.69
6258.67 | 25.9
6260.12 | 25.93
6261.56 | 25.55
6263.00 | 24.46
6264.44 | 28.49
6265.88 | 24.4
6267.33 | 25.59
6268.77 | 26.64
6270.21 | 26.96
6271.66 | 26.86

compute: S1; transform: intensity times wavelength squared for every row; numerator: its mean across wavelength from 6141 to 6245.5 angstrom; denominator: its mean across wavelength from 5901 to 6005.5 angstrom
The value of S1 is 1.19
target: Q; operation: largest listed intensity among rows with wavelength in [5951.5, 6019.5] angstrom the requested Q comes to 29.69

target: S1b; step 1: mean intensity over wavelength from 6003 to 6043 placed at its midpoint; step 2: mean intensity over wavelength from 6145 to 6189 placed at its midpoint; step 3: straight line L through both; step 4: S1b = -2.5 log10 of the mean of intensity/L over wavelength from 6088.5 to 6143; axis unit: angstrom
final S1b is 0.04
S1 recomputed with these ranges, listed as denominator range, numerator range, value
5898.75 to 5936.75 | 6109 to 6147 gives 1.15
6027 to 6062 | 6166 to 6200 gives 1.17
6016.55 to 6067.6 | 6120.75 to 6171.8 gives 1.12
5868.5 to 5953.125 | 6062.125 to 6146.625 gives 1.23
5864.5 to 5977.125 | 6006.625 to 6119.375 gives 1.18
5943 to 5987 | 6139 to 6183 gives 1.24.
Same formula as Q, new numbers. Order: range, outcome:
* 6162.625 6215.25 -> 31.61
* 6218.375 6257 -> 28.11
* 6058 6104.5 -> 29.71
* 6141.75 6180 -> 31.04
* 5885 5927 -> 28.36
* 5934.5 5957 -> 28.05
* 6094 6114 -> 30.31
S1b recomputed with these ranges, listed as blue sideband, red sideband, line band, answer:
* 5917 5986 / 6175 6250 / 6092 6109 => -0.06 mag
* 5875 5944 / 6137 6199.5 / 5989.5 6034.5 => -0.04 mag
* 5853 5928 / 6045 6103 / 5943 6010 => -0.03 mag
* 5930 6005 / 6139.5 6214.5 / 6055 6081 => 0.01 mag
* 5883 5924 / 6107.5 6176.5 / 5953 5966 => 0.07 mag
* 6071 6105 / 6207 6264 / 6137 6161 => -0.04 mag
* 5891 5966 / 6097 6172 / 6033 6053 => 0.04 mag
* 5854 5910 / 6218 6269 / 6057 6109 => -0.13 mag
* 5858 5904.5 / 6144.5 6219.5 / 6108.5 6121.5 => 0.01 mag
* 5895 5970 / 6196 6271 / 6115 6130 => -0.05 mag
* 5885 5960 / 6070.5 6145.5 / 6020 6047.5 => -0.02 mag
